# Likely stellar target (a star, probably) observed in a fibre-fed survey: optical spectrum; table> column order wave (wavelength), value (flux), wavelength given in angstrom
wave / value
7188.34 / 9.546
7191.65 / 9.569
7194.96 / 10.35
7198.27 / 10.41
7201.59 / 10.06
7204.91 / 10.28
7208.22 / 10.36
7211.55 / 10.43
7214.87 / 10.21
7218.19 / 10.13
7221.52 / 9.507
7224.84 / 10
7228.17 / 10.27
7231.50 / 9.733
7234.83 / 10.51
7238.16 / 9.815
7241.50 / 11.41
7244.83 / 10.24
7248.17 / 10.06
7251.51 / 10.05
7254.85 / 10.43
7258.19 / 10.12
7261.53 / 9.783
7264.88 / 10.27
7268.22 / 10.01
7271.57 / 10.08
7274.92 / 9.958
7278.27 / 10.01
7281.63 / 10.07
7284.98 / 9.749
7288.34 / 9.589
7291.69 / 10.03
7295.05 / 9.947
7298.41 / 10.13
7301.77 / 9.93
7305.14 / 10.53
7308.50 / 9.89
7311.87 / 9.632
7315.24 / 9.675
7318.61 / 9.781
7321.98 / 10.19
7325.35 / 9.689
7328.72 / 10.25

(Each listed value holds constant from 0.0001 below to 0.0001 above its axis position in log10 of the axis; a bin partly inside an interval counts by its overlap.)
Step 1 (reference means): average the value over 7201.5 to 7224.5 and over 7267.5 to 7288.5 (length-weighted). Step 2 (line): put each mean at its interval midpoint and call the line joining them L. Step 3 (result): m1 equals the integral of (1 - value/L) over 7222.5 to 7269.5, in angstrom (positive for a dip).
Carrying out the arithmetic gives -0.69 angstrom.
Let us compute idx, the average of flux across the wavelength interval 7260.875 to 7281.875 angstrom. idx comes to 10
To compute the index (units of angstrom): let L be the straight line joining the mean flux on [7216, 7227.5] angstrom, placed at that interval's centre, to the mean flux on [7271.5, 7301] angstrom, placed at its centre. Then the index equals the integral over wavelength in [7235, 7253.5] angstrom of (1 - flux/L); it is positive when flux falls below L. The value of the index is -0.7 angstrom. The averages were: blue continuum 9.93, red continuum 9.94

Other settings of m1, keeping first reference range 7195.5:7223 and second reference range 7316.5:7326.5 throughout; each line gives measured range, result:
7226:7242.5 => -0.3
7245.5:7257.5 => -0.1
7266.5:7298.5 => 0.1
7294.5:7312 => -0.2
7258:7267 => 0.0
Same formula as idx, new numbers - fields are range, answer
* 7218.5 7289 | 10.1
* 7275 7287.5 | 9.92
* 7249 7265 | 10.1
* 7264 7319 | 9.96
